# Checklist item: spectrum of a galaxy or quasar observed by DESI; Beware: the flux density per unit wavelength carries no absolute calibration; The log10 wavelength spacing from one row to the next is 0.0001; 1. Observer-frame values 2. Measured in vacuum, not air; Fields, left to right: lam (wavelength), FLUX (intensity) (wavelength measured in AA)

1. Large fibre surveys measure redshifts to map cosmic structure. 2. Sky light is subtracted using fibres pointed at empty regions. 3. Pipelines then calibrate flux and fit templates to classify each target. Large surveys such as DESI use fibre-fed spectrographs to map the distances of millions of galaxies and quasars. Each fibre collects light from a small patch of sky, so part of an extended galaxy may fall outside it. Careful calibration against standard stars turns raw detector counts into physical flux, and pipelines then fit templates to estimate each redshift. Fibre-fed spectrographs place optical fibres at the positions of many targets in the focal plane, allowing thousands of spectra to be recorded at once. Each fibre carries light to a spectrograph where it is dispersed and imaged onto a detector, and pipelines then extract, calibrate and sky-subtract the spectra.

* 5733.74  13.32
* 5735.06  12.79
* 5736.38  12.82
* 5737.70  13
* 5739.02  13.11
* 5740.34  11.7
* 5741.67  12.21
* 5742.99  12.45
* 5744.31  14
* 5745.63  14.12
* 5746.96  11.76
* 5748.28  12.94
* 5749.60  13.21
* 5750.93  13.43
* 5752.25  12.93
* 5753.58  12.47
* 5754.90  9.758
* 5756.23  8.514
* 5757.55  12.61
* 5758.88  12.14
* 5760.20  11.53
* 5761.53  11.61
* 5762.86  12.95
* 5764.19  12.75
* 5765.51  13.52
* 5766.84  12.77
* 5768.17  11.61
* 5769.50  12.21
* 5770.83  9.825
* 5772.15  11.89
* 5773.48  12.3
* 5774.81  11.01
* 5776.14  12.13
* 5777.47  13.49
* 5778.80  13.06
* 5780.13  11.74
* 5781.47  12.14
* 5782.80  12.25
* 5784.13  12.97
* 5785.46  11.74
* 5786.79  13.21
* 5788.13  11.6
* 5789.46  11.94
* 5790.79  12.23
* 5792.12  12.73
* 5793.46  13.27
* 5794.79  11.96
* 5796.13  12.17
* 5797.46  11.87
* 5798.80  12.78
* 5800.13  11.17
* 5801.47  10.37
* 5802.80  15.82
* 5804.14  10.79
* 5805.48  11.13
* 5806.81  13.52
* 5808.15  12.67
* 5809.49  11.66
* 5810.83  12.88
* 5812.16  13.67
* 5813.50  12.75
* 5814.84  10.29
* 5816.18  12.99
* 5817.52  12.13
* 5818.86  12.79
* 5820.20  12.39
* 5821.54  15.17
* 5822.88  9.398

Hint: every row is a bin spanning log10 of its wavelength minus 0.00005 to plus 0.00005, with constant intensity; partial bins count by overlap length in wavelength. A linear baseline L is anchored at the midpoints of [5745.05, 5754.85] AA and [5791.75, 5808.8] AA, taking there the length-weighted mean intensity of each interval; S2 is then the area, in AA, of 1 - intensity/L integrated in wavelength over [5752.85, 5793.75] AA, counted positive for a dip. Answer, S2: 1.6 AA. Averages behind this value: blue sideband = 12.8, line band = 12.1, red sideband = 12.3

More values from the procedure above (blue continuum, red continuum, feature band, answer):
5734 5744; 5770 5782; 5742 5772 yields 0.2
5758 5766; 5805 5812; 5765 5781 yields 0.4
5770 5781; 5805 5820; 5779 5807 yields -0.2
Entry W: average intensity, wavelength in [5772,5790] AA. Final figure 12.3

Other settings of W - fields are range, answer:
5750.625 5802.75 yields 12.1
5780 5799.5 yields 12.3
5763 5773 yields 12.1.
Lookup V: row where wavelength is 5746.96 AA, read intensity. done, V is 11.76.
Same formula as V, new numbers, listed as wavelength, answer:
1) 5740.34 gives 11.7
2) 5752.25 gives 12.93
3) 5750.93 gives 13.43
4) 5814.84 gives 10.29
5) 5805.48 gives 11.13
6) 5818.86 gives 12.79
